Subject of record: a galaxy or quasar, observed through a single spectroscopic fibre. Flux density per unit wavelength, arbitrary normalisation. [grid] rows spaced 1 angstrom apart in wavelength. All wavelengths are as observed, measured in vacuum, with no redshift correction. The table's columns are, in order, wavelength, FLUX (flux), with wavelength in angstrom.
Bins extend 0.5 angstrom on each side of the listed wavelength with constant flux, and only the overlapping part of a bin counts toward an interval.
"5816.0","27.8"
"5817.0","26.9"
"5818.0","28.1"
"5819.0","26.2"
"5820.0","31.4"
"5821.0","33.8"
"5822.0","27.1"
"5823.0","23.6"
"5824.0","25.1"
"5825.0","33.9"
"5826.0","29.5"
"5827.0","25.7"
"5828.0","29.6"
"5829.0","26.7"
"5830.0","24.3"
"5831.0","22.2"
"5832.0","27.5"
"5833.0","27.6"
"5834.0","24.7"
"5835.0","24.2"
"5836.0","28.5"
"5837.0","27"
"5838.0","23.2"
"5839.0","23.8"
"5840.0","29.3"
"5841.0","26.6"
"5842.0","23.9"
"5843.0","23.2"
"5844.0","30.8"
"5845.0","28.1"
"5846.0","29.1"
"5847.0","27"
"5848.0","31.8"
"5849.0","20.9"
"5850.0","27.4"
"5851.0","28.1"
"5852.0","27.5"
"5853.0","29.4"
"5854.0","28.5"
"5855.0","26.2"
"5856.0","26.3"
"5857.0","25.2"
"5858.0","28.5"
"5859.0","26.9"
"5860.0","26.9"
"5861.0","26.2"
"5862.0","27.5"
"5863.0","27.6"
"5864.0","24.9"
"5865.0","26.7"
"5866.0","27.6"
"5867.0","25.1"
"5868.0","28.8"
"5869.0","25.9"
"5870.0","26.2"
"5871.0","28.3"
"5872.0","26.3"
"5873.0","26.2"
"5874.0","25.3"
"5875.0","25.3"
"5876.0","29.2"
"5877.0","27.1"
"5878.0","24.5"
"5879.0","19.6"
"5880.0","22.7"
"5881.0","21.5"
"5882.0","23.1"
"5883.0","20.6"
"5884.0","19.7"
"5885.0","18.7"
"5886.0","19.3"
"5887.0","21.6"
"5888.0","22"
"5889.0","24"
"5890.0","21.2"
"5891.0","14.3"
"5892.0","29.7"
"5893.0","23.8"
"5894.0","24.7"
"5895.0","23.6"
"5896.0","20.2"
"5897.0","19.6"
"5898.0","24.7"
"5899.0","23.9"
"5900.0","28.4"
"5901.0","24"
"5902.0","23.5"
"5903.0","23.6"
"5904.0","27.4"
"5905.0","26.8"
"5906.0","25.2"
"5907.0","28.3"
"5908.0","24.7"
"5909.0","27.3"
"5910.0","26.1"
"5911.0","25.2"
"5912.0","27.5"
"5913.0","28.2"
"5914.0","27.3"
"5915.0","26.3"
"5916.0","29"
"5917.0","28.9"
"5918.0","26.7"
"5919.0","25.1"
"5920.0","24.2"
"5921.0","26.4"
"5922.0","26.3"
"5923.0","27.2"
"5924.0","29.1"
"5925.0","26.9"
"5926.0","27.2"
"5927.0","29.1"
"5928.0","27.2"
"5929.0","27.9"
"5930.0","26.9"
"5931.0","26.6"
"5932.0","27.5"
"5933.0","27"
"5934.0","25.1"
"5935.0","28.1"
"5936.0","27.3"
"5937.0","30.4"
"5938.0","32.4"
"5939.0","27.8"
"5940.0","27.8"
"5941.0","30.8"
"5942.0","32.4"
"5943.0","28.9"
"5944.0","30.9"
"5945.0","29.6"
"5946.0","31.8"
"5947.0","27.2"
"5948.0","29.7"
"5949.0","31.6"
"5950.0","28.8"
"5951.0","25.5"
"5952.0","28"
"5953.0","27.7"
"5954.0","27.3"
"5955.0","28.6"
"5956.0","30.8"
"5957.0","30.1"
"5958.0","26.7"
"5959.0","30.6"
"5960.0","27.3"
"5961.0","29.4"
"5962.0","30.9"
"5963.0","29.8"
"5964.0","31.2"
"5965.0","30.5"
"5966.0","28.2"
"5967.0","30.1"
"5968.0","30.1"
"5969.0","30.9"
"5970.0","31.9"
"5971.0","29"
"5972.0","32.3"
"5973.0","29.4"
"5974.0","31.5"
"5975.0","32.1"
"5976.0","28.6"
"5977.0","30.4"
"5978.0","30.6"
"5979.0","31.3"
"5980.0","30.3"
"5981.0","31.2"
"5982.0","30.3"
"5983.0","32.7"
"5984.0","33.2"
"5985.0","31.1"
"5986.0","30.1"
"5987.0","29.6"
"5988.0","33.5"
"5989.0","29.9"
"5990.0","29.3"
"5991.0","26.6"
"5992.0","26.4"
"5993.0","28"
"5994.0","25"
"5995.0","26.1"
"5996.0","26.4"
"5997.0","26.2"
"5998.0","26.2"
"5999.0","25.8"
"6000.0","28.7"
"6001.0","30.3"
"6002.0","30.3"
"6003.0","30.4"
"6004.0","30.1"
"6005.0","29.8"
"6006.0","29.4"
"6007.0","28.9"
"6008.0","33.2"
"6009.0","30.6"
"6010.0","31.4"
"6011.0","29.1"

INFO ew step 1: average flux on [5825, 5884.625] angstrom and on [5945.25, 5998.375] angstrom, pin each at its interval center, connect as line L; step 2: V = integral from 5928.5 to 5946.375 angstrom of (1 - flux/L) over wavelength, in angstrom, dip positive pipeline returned -0.2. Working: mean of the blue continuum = 26.2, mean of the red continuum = 29.5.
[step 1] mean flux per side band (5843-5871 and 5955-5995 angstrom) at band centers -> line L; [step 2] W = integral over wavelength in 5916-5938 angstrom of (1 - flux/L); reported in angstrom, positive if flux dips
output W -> 1.1 angstrom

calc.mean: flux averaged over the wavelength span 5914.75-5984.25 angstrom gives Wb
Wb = 29.1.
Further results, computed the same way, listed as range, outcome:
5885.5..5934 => 25.4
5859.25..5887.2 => 24.8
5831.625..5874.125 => 26.8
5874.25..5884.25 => 23.5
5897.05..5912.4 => 25.6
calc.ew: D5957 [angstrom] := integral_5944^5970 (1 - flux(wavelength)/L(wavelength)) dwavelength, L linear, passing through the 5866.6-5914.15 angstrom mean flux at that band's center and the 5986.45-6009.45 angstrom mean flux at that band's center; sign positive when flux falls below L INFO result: -2.2 angstrom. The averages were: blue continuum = 24.4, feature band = 29.4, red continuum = 28.7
